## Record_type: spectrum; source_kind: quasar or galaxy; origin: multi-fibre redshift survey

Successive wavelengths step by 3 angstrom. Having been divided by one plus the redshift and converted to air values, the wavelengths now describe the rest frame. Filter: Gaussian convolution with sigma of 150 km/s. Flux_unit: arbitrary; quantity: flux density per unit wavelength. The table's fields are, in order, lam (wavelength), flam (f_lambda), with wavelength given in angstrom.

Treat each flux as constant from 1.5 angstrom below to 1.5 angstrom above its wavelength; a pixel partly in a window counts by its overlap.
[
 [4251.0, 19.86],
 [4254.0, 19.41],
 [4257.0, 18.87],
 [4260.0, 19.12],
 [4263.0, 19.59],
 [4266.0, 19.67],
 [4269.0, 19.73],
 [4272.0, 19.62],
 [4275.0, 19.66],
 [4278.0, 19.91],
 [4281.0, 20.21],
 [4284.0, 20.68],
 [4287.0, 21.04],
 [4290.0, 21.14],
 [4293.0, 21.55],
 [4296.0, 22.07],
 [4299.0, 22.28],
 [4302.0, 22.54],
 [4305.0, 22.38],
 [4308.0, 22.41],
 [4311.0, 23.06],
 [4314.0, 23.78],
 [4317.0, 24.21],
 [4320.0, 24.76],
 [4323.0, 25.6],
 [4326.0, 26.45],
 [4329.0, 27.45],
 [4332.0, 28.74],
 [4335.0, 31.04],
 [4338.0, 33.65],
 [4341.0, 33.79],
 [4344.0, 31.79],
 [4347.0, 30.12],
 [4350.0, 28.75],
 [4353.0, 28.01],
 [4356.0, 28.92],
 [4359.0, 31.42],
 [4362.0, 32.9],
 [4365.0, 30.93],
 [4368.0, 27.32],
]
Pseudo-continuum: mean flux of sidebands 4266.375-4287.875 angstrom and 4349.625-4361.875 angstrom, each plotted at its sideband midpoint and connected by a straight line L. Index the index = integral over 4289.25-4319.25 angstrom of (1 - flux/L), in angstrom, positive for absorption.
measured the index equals 0.98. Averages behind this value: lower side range 20.1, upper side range 29.7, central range 22.6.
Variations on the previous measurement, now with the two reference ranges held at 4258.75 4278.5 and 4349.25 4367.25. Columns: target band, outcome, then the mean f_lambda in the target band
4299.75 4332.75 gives 0.9 angstrom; 24.5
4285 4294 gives 0.3 angstrom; 21.2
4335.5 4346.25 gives -1.8 angstrom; 32.7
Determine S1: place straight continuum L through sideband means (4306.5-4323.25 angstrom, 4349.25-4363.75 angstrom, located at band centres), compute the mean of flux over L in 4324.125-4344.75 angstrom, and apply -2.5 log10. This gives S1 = -0.13 mag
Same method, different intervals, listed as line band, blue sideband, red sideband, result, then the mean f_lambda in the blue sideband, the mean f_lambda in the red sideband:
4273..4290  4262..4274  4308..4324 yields 0.03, 19.7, 24.1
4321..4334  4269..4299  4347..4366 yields -0.03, 20.7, 30.1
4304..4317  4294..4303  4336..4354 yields 0.07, 22.2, 31.1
